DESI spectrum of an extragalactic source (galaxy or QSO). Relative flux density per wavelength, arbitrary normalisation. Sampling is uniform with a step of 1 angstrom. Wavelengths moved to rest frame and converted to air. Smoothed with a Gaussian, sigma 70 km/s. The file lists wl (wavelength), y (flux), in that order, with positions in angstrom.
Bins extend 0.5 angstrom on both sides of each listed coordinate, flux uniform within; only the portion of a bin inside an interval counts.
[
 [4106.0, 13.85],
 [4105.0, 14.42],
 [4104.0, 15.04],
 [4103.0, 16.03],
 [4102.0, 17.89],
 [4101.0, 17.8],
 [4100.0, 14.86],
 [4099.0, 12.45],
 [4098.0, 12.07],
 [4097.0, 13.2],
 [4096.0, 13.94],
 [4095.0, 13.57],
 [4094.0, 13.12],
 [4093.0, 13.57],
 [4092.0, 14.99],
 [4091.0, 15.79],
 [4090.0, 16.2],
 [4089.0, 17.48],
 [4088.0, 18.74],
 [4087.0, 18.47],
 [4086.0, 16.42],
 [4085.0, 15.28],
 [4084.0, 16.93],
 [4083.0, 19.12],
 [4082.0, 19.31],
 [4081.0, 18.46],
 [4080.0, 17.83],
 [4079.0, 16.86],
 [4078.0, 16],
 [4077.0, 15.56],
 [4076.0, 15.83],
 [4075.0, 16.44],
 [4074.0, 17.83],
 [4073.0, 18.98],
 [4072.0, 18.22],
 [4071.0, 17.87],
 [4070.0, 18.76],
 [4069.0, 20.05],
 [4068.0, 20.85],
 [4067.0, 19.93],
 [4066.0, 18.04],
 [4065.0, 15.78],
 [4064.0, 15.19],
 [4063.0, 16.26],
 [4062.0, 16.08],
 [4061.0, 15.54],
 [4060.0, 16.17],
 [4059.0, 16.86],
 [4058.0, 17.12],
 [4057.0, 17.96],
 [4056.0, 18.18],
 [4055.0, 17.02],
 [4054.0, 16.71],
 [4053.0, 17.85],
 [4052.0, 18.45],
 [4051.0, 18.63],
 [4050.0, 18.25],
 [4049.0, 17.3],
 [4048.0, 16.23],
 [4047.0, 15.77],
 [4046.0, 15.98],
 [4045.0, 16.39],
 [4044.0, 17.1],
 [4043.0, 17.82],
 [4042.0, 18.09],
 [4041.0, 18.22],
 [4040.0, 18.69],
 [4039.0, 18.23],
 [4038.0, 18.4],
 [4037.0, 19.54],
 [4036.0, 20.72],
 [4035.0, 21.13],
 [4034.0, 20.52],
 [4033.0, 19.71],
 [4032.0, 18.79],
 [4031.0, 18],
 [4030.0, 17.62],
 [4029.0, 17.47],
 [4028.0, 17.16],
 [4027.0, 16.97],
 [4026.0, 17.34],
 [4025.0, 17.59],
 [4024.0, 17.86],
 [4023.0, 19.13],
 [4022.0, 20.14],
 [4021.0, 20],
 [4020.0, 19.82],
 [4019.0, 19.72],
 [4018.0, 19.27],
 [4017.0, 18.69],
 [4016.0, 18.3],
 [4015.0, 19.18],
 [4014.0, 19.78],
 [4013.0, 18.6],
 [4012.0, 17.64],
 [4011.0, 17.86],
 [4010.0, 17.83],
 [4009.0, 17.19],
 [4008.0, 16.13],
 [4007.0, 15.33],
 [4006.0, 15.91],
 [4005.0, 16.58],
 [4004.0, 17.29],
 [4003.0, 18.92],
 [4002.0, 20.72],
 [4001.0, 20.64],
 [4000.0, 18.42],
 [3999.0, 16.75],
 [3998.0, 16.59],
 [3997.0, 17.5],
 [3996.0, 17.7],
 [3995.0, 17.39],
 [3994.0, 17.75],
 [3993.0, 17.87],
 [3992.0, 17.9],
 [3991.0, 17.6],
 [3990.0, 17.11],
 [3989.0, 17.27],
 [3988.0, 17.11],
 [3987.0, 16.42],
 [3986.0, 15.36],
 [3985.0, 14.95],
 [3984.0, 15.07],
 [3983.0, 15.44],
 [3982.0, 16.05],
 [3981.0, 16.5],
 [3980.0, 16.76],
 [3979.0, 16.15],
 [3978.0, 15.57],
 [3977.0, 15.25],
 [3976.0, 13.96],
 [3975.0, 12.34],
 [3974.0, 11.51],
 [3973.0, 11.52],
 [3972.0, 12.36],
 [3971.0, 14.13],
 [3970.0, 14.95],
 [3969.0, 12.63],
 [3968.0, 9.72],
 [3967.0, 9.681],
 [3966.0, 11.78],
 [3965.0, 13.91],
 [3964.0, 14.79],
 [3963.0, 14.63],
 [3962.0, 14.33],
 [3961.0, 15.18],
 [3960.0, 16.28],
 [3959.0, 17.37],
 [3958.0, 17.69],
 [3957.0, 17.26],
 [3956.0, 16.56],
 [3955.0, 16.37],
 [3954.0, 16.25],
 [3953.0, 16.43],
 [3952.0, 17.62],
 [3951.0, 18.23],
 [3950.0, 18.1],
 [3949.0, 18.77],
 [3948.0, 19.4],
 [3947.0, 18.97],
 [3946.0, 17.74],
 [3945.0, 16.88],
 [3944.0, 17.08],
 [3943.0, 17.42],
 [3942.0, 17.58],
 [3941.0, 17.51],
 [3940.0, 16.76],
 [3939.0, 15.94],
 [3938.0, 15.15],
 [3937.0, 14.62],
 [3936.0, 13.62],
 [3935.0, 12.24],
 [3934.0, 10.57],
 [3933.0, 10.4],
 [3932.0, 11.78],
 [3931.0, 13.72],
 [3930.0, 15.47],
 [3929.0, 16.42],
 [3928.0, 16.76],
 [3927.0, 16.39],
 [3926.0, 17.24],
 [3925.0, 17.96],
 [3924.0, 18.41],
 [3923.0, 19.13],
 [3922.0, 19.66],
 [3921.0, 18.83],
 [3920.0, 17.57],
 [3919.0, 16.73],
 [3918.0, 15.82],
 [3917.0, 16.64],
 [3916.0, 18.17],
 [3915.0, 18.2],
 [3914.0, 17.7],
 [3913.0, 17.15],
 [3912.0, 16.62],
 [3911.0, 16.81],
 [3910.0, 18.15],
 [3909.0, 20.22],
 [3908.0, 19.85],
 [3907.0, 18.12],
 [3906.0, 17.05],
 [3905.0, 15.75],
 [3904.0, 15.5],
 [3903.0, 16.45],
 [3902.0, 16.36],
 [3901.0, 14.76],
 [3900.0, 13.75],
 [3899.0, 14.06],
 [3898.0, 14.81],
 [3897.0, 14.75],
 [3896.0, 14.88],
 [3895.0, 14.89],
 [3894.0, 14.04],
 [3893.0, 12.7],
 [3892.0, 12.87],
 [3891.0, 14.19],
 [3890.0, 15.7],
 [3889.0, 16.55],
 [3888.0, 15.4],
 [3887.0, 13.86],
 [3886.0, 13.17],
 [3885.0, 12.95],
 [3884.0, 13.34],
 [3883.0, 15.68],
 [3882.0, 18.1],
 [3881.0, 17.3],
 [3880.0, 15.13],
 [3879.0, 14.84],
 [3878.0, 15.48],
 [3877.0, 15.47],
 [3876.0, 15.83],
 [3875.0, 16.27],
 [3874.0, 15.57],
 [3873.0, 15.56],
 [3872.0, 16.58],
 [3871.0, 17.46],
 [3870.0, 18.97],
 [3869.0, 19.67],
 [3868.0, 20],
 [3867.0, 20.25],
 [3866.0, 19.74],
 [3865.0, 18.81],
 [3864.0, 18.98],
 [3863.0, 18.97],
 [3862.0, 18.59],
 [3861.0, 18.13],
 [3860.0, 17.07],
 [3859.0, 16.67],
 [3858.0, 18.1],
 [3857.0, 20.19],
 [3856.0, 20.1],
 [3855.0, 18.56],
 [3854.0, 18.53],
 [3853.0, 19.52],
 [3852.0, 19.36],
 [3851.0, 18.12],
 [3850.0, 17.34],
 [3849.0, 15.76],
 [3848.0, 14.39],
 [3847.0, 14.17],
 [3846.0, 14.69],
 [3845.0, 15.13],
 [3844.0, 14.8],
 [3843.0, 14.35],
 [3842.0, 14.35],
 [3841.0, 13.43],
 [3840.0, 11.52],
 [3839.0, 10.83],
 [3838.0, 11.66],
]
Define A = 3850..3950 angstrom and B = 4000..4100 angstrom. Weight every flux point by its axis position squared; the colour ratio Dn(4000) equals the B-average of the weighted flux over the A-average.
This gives 1.1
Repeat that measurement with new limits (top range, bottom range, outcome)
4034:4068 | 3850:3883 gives 1.09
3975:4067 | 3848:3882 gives 1.07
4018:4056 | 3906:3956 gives 1.14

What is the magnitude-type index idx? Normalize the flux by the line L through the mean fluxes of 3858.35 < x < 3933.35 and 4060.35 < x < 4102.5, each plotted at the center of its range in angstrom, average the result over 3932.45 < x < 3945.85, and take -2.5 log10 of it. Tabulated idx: 0.09 mag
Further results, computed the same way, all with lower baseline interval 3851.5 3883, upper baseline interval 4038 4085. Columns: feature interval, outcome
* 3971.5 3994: 0.14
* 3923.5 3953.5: 0.10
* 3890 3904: 0.22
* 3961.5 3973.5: 0.34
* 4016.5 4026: -0.09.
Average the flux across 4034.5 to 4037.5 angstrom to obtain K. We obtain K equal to 20.5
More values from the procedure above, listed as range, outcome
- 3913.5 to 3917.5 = 17.7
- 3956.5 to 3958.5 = 17.5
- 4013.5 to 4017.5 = 19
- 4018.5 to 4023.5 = 19.8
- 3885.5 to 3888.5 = 14.1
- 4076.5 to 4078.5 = 15.8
